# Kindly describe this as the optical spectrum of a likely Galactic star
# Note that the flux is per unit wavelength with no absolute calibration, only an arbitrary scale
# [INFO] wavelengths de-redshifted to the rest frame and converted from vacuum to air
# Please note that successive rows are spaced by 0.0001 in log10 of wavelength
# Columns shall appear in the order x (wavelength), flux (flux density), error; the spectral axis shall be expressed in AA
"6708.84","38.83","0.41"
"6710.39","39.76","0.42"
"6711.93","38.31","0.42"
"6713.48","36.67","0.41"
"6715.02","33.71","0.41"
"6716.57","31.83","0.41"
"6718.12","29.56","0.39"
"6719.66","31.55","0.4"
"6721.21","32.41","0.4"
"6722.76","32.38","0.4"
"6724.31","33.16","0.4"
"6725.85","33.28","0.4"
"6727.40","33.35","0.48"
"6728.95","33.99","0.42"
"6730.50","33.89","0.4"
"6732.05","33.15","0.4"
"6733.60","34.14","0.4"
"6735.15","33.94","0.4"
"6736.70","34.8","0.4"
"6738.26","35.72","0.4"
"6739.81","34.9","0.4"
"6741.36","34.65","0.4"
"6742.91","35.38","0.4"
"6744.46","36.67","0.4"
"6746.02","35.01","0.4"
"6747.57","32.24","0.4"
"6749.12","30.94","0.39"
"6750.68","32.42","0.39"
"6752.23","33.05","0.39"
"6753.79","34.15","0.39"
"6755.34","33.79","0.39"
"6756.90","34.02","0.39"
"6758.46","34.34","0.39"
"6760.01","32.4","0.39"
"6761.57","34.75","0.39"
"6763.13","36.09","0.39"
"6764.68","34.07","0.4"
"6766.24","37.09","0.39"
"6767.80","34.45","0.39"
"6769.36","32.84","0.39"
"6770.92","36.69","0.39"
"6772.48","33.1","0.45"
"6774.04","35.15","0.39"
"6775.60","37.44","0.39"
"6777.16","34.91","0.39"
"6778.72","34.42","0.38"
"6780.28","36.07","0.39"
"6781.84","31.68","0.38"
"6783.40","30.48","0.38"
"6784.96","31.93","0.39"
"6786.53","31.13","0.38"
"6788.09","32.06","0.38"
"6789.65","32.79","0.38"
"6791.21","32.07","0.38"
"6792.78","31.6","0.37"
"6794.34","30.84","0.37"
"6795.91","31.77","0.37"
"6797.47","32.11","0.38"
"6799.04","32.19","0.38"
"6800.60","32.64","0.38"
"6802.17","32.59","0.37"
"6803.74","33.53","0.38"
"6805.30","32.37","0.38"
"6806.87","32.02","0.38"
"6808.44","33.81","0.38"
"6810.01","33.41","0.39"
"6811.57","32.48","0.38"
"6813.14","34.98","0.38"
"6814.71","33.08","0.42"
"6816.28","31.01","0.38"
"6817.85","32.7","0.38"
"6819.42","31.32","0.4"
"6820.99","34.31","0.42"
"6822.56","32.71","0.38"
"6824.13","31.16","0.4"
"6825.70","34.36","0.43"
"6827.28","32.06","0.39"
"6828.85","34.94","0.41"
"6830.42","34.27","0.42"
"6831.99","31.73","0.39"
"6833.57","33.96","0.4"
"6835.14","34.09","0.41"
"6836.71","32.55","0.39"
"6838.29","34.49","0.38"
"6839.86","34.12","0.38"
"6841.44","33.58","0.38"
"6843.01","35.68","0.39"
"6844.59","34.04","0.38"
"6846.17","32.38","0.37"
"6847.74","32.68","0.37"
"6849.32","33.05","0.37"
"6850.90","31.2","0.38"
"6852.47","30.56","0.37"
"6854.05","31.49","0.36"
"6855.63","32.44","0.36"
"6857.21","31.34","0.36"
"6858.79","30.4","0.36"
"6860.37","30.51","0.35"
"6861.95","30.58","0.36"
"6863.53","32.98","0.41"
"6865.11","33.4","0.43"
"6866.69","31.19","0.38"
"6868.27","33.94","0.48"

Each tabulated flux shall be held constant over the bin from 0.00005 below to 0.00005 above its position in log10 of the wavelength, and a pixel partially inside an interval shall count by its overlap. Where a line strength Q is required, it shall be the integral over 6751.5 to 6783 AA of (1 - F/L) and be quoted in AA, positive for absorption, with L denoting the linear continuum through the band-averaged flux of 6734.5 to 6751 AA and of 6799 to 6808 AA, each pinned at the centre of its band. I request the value -0.8 AA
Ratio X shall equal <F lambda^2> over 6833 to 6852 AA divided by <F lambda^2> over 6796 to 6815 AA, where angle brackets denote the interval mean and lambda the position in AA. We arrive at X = 1.03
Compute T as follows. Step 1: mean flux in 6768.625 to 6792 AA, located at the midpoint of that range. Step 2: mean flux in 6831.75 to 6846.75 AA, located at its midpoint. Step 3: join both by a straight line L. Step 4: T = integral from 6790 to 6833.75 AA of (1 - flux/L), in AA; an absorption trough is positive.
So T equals 1.2 AA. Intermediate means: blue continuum 33.5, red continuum 33.7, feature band 32.7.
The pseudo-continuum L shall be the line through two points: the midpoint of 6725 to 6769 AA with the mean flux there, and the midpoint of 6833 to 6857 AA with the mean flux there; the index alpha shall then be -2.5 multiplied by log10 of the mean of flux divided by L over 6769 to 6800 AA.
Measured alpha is 0.02 mag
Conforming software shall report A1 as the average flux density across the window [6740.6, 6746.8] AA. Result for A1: 35.4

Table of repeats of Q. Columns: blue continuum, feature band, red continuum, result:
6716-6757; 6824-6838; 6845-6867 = -0.5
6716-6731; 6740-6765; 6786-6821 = -1.2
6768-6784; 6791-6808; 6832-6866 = 0.8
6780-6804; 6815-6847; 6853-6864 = -1.7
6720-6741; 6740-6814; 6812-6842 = 0.0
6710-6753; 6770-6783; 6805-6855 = -0.5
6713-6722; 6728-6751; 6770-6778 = -0.4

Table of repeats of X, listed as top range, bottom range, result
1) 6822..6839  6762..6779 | 0.97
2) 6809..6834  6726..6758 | 0.99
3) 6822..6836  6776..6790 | 1.02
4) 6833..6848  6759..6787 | 1.01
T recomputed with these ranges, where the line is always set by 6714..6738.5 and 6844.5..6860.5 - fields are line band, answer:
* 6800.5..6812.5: -0.23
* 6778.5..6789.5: 0.02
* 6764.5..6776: -0.84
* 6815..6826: -0.11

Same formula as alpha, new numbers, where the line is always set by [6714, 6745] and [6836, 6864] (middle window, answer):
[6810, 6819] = 0.00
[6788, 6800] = 0.03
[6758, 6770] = -0.04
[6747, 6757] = 0.02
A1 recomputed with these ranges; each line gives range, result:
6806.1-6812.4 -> 33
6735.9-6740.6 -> 35.1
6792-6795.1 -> 31.3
